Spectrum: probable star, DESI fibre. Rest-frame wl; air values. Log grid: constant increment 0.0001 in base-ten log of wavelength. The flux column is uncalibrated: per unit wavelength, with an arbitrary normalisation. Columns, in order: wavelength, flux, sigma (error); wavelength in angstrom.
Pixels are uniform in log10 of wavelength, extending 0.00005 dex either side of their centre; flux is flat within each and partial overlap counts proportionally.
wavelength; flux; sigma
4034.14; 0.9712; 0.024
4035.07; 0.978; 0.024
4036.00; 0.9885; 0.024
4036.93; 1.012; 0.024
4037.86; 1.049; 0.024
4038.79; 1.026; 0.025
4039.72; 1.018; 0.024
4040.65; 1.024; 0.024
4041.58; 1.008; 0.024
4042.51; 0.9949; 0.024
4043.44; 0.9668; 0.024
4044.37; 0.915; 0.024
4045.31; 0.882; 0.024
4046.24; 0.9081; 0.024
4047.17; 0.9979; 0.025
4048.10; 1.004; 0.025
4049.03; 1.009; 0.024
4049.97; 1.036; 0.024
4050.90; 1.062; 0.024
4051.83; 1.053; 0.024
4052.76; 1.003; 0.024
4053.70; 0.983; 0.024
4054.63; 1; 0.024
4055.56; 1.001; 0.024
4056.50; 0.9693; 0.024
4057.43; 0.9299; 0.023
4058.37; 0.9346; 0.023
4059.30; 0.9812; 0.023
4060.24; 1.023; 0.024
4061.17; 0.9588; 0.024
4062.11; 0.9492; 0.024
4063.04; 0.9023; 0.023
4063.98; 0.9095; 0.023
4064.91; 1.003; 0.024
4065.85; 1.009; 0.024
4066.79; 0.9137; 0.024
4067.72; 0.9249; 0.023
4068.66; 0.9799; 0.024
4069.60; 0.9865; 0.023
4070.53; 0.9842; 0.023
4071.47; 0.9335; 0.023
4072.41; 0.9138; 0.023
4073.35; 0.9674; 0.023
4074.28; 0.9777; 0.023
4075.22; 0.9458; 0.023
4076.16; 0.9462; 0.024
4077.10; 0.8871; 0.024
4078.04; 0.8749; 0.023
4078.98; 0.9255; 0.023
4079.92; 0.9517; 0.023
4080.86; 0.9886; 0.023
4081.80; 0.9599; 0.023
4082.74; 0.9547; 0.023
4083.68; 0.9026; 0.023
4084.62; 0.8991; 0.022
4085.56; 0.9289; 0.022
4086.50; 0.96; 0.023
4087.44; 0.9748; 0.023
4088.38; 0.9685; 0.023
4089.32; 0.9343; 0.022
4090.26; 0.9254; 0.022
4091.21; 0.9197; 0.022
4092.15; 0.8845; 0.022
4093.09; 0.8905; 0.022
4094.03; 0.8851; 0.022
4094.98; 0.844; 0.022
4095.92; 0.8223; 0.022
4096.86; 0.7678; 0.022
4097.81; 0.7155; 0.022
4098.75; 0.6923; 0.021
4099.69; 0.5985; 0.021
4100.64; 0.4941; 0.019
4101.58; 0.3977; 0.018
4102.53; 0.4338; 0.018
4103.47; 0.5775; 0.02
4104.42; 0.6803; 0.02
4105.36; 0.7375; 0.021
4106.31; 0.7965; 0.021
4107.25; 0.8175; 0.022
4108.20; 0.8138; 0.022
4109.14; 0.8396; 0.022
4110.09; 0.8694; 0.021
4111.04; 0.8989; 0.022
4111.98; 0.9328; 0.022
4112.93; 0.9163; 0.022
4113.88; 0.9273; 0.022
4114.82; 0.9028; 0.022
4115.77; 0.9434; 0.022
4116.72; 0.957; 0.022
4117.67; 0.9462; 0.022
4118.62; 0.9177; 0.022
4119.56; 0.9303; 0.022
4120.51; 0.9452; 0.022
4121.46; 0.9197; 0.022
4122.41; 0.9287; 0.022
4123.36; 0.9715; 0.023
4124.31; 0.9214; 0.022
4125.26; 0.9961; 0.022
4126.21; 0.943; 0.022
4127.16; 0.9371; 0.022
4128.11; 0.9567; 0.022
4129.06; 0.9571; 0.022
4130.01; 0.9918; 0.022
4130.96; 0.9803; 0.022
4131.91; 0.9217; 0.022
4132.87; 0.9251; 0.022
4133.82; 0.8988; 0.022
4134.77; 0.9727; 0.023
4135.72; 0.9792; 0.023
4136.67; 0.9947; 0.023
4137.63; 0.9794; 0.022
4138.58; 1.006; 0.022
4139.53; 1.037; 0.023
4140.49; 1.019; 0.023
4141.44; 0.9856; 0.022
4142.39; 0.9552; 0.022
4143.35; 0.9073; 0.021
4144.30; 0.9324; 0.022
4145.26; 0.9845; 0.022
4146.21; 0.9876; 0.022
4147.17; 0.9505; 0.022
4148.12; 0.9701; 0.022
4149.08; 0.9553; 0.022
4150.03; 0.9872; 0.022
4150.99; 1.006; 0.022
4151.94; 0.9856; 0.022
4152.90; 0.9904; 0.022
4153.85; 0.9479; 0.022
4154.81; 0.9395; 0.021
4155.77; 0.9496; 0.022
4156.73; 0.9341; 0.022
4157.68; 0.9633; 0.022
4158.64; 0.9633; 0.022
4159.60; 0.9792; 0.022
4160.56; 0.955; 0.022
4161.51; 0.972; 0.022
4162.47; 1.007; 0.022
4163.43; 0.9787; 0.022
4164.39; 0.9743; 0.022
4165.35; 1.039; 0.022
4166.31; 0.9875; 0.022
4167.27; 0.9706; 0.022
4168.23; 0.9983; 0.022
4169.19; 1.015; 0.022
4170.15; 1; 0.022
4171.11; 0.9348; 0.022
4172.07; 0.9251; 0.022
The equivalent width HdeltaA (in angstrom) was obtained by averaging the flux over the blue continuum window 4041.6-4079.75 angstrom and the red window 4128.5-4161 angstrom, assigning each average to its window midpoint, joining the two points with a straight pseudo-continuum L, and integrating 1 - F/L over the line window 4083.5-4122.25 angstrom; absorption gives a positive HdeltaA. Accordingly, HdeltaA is 5.35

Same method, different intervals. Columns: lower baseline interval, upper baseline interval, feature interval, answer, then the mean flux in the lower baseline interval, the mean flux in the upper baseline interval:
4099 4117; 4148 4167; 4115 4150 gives -3.8 angstrom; 0.762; 0.974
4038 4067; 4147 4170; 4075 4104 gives 4.4 angstrom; 0.981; 0.977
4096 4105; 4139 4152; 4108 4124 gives -4.0 angstrom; 0.607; 0.976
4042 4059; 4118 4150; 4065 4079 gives 0.4 angstrom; 0.981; 0.96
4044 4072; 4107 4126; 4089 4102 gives 2.3 angstrom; 0.971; 0.916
